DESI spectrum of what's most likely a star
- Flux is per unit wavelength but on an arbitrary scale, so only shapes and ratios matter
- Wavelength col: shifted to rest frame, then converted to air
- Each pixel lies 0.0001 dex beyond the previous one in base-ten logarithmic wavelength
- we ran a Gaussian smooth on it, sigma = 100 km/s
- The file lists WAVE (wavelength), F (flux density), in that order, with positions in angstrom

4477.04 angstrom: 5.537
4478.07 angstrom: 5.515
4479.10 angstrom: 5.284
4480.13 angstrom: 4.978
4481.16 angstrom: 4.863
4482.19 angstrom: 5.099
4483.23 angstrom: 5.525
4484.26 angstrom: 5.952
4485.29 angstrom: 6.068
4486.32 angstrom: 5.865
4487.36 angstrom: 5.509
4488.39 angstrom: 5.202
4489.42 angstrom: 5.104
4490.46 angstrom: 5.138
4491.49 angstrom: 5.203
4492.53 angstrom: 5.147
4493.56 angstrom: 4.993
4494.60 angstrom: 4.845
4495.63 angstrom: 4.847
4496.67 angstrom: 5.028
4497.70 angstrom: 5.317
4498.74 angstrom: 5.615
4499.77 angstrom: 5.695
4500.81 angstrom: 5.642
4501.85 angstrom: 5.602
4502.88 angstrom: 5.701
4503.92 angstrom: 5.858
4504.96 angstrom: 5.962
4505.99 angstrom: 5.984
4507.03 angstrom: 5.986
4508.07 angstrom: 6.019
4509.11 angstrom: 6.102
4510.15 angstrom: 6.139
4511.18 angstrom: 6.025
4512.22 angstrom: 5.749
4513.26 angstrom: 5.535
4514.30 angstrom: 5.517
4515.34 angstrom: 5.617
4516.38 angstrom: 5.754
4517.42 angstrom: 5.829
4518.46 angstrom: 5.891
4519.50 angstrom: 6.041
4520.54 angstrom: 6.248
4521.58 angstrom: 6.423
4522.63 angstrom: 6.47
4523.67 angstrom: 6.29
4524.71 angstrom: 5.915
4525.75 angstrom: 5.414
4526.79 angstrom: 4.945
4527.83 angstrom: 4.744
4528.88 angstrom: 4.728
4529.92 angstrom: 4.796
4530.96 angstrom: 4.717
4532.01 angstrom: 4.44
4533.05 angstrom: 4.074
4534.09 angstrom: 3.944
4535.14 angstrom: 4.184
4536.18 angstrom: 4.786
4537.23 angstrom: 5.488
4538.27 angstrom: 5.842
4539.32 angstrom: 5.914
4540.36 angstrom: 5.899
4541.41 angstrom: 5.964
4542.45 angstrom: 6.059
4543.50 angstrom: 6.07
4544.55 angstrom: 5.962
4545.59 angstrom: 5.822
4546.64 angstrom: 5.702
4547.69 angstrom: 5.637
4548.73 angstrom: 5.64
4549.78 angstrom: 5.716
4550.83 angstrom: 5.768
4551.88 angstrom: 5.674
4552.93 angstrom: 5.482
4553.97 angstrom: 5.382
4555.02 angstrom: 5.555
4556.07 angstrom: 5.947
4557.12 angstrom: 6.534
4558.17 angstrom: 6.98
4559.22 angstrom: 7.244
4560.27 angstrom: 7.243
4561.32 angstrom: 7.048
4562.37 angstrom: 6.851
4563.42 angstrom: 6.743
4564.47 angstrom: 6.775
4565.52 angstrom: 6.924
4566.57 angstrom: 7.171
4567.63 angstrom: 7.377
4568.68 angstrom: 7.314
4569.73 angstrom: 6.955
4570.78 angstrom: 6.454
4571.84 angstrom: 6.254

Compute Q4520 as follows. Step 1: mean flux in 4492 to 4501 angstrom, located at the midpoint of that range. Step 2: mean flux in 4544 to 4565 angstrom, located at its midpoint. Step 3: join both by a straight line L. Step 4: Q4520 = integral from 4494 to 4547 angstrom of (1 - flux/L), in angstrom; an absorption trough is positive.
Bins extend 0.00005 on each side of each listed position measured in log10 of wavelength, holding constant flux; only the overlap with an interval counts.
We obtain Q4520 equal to 0.5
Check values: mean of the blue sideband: 5.22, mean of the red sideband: 6.19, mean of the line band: 5.55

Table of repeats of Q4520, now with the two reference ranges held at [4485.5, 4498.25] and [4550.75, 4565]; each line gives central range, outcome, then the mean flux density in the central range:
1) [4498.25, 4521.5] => -1.4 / 5.85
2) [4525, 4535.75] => 2.3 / 4.63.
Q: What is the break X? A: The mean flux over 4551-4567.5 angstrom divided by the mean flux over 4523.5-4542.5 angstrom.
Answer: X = 1.3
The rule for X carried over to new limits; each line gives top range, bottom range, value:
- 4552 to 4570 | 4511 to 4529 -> 1.16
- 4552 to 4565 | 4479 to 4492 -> 1.20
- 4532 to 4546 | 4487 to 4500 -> 1.03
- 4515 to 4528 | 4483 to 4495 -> 1.09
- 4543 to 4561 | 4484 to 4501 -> 1.13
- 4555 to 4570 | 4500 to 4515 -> 1.18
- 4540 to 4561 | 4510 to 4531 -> 1.06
